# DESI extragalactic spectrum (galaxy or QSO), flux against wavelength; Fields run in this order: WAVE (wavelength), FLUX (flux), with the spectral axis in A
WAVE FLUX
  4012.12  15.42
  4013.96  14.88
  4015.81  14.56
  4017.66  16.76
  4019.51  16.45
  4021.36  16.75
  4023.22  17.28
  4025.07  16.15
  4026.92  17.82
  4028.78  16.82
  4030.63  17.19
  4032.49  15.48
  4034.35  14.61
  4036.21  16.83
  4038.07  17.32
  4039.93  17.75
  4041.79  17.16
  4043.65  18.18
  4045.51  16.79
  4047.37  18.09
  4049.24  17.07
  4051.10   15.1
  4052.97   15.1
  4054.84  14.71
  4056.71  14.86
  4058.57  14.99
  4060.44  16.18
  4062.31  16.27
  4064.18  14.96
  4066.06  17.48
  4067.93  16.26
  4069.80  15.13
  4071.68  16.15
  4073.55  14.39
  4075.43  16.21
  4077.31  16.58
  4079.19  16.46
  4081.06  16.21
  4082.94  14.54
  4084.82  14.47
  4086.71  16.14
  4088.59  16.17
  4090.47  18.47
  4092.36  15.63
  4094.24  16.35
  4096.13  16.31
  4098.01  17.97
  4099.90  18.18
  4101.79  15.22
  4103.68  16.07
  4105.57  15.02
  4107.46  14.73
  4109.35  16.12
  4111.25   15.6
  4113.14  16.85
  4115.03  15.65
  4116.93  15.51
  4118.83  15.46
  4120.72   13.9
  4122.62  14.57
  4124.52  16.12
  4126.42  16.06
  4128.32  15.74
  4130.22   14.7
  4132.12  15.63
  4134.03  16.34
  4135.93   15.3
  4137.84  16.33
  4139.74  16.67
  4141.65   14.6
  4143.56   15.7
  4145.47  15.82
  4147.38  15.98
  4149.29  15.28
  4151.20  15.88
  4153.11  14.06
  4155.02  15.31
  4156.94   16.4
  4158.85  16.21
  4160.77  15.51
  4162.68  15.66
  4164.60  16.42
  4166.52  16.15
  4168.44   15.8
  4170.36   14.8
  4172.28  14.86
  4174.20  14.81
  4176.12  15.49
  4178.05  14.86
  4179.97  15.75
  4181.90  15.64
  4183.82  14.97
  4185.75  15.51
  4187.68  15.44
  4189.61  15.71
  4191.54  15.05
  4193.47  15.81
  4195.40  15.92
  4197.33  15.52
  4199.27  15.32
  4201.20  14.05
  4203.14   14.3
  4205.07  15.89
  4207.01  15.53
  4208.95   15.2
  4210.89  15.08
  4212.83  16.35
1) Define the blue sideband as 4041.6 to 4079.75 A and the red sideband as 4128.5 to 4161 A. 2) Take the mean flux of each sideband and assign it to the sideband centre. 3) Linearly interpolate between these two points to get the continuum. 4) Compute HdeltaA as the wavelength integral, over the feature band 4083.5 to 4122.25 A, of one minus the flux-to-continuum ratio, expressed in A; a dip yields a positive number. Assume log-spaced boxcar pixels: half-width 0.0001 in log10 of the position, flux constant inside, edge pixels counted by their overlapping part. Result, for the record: -0.2 A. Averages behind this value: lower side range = 16.1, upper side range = 15.6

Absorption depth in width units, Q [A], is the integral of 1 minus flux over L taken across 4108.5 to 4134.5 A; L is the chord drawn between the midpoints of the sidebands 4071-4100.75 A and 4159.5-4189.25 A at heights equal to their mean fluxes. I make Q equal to 0.6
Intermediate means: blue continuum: 16.3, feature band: 15.6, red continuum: 15.5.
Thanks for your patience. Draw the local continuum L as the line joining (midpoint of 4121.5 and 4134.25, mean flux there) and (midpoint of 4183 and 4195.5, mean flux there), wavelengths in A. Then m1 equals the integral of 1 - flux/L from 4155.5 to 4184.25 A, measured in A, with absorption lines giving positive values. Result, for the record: -0.2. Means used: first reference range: 15.5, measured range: 15.6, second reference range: 15.5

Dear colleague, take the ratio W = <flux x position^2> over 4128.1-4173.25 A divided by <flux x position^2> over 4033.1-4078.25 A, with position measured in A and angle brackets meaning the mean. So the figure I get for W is 1.01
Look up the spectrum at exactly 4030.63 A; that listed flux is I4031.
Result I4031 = 17.19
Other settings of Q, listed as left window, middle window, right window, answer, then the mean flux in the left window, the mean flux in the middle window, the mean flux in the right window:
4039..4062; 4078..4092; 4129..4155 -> 0.0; 16.3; 16.1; 15.6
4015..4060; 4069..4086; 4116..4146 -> 0.5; 16.4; 15.6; 15.5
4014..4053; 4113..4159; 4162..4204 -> 0.5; 16.6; 15.6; 15.4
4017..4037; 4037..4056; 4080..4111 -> -0.3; 16.5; 16.7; 16.1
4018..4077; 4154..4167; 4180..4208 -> -0.3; 16.3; 15.9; 15.3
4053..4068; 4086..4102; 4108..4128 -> -1.2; 15.6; 16.8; 15.6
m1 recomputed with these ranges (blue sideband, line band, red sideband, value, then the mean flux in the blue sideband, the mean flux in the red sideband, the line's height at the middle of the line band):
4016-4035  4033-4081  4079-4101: 0.8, 16.5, 16.4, 16.4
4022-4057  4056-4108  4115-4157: 0.3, 16.6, 15.5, 16.1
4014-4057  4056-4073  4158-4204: 0.5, 16.5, 15.4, 16.2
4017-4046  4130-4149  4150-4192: 0.1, 16.8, 15.5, 15.8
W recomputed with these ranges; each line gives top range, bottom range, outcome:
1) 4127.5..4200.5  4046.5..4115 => 1.01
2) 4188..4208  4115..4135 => 1.03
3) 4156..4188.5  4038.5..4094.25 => 1.01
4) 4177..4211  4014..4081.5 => 1.01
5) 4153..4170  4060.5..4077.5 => 1.04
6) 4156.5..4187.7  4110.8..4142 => 1.02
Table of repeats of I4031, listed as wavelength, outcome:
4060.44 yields 16.18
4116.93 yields 15.51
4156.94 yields 16.4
